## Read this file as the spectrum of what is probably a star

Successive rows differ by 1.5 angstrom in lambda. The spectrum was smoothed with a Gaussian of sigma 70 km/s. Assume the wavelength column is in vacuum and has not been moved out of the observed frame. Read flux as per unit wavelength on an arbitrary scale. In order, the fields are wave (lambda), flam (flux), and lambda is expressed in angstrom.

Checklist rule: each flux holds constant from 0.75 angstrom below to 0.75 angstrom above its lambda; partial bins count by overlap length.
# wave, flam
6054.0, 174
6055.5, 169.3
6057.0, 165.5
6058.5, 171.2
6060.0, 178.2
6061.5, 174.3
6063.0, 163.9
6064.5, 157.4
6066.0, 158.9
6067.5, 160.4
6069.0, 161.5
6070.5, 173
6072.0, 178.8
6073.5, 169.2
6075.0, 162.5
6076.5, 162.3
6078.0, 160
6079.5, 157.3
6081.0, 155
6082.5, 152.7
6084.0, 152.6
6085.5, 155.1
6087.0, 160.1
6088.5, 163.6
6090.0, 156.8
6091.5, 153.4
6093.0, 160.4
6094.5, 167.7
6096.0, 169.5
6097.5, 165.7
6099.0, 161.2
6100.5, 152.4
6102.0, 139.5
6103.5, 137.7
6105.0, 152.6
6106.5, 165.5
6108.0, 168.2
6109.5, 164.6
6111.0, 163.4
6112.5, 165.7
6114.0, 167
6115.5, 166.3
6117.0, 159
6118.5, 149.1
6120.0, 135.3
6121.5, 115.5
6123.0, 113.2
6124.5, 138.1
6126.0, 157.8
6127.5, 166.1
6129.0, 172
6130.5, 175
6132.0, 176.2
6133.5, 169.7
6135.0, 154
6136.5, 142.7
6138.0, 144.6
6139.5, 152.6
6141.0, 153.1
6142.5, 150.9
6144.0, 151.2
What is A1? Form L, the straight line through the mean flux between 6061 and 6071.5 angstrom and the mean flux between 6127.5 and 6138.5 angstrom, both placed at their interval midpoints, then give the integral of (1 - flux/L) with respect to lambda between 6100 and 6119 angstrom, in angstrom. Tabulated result 0.6 angstrom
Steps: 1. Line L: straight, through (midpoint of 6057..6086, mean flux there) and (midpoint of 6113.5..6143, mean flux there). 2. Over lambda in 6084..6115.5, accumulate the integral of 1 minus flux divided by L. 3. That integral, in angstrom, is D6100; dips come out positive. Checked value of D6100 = -0.3 angstrom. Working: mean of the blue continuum 164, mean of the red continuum 153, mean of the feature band 160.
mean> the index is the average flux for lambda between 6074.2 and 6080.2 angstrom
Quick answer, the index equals 161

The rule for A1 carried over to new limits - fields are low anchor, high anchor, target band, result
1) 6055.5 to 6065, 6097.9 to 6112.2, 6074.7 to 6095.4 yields 0.4 angstrom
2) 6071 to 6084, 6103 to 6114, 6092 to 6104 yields 0.3 angstrom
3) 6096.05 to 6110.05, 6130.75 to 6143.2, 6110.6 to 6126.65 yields 0.9 angstrom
